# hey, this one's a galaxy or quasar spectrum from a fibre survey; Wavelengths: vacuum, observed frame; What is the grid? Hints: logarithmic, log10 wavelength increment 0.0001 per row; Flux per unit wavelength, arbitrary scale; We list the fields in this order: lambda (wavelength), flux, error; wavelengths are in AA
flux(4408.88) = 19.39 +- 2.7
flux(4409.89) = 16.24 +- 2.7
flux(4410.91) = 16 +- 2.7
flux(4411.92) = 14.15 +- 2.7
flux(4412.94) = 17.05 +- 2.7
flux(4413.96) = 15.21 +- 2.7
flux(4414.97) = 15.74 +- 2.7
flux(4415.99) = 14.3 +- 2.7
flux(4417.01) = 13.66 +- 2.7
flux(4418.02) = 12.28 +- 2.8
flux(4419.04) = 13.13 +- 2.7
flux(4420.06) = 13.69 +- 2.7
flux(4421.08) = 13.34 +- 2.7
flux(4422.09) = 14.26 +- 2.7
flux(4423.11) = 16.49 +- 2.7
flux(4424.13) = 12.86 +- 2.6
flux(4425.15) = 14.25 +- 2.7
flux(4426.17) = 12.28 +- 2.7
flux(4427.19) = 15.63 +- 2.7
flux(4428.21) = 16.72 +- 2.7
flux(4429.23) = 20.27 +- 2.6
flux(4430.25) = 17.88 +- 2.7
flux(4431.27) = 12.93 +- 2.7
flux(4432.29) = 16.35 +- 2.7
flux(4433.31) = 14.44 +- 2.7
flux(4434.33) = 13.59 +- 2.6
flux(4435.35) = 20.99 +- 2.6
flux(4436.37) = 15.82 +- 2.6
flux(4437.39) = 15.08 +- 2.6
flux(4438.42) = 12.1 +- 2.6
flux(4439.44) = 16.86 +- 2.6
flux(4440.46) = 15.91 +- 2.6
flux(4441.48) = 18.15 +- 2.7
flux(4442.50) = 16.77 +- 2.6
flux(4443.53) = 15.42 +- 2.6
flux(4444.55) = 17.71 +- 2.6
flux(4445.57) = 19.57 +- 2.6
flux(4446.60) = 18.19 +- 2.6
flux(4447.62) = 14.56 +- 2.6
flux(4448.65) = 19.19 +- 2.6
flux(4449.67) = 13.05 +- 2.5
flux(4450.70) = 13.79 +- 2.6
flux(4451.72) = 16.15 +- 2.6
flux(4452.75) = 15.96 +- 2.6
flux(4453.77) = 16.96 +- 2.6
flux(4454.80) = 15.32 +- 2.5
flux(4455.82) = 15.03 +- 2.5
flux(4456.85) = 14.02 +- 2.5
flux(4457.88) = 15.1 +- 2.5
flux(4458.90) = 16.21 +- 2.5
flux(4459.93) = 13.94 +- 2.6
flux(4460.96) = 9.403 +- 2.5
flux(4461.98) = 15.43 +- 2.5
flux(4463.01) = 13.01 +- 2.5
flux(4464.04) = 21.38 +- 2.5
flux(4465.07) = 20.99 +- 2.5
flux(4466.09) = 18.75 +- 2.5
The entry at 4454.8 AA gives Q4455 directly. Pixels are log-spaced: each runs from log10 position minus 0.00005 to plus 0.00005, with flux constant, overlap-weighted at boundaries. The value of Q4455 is 15.32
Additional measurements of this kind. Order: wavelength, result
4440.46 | 15.91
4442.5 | 16.77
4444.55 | 17.71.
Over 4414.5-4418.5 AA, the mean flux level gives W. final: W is 14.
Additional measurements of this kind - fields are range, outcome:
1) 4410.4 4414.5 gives 15.6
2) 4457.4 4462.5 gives 14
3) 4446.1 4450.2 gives 16.2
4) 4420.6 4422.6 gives 13.9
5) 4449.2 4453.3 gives 14.8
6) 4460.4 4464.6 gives 14.9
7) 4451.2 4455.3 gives 16.1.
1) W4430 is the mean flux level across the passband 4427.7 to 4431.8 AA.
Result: 16.9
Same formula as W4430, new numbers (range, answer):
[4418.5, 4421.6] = 13.4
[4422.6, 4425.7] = 14.5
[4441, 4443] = 17.5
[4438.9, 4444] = 16.6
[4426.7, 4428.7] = 16.2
